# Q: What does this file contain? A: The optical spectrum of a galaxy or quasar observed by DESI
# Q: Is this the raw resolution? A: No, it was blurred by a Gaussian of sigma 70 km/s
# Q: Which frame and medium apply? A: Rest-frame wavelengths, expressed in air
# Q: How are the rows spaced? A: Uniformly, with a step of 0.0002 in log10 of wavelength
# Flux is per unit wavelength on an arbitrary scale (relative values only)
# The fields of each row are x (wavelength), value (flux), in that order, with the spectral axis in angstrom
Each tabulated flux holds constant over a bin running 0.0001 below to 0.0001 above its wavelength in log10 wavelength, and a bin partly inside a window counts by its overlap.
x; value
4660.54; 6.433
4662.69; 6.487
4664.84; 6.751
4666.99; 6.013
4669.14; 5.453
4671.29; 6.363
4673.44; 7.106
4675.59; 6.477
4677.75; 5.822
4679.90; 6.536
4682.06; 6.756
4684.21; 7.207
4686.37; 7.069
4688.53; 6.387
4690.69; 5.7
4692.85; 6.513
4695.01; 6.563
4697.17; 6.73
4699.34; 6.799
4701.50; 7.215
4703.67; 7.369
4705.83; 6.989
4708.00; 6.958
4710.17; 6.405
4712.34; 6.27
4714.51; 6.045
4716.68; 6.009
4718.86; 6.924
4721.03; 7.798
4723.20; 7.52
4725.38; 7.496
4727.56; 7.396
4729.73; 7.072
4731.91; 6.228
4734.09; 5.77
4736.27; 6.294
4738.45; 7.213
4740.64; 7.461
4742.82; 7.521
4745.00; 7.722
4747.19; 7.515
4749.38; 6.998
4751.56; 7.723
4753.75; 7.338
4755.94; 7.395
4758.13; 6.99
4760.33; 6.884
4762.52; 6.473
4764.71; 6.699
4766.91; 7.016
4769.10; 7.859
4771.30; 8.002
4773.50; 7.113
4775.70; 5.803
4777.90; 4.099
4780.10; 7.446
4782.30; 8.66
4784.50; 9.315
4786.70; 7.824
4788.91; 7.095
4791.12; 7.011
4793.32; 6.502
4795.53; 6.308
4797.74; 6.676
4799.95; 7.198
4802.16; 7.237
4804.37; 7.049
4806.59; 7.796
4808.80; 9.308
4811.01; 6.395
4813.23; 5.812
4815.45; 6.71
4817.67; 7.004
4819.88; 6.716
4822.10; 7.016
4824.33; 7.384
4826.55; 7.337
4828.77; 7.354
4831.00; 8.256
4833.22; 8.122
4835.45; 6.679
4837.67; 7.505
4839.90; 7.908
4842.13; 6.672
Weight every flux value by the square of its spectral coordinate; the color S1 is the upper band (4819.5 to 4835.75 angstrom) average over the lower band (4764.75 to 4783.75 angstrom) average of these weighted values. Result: 1.08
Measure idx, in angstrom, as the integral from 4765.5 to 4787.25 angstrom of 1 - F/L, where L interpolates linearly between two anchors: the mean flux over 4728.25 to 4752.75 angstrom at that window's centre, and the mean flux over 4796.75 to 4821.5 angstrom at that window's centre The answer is -0.7 angstrom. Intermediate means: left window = 7.06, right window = 7.08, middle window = 7.29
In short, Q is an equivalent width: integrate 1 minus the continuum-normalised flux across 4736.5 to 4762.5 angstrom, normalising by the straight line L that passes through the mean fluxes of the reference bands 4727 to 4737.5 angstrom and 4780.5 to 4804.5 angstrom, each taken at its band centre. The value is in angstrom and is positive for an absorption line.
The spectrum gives -2.0 angstrom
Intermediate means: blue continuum 6.52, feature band 7.27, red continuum 7.37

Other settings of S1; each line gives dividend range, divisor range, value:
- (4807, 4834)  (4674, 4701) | 1.17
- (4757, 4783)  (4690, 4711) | 1.05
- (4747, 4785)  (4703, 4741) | 1.07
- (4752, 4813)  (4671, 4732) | 1.09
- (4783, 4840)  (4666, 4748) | 1.13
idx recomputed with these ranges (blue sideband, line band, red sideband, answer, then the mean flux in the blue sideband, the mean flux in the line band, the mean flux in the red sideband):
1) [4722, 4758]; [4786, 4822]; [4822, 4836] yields 1.8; 7.16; 7.03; 7.51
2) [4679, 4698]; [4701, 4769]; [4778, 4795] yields 0.0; 6.61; 7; 7.44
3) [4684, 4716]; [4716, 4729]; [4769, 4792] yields -0.8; 6.66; 7.22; 7.27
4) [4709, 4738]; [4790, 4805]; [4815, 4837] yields 0.6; 6.72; 6.85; 7.28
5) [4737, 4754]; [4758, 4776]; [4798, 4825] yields 0.7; 7.42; 7.03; 7.12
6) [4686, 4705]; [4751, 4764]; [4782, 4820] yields -0.1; 6.7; 7.09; 7.24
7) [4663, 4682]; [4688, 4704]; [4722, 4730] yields 0.4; 6.34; 6.64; 7.41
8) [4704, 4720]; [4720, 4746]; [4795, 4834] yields -1.7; 6.56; 7.12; 7.21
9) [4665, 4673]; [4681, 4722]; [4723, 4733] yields -0.3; 6.13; 6.72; 7.11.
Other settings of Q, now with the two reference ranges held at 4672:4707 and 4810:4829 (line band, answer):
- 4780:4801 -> -1.8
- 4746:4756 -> -0.9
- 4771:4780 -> 0.7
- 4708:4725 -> -0.1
